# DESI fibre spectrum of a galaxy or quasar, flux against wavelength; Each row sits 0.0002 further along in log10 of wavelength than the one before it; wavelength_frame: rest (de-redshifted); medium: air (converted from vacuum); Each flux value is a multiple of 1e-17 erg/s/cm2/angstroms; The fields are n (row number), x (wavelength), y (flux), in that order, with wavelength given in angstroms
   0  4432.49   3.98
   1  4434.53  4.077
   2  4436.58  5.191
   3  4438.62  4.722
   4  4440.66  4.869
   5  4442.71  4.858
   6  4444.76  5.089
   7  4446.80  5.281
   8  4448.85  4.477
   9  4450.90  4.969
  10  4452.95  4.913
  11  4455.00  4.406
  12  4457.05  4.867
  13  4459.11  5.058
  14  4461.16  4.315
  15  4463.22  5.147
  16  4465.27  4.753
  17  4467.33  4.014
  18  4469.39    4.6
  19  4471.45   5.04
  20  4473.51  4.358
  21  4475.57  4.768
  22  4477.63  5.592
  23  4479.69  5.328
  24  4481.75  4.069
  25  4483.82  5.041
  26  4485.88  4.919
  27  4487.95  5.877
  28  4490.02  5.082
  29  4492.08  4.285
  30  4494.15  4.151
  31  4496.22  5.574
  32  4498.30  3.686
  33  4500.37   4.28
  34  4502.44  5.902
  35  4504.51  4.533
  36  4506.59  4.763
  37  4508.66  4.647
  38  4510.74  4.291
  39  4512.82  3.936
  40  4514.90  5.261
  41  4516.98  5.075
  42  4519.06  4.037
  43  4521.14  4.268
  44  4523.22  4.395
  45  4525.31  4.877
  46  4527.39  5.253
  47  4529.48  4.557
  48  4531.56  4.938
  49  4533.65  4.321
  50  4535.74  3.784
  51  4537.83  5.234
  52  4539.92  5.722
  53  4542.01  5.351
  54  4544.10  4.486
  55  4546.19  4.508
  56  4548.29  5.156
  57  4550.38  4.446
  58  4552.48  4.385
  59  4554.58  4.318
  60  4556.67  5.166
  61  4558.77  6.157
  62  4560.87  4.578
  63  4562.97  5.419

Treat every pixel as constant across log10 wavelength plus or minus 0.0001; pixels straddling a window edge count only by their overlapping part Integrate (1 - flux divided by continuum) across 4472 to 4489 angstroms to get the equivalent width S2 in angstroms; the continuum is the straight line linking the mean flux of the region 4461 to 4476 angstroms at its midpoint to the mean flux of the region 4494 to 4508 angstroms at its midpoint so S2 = -1.2 angstroms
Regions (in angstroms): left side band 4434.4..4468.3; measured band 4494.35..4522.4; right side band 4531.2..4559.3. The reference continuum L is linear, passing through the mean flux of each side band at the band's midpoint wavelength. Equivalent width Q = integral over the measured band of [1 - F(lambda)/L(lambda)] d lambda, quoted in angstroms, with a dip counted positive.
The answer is 1.1 angstroms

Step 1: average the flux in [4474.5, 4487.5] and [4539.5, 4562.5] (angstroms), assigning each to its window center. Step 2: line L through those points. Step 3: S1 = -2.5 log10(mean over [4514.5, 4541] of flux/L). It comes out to 0.05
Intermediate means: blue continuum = 4.99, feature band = 4.74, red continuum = 4.93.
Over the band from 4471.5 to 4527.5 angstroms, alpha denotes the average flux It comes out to 4.75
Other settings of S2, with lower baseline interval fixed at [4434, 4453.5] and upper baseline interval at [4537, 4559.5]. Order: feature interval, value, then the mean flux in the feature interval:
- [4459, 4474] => 0.7 angstroms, 4.65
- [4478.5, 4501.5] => 0.7 angstroms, 4.76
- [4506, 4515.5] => 0.8 angstroms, 4.54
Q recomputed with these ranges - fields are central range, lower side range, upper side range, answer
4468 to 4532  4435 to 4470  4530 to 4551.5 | 0.52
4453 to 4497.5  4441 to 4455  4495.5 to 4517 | -0.20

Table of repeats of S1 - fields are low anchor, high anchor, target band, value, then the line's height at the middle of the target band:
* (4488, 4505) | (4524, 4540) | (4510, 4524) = 0.07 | 4.77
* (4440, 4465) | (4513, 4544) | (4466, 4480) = 0.01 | 4.83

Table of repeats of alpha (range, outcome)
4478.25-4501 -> 4.78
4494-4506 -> 4.73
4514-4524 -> 4.61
